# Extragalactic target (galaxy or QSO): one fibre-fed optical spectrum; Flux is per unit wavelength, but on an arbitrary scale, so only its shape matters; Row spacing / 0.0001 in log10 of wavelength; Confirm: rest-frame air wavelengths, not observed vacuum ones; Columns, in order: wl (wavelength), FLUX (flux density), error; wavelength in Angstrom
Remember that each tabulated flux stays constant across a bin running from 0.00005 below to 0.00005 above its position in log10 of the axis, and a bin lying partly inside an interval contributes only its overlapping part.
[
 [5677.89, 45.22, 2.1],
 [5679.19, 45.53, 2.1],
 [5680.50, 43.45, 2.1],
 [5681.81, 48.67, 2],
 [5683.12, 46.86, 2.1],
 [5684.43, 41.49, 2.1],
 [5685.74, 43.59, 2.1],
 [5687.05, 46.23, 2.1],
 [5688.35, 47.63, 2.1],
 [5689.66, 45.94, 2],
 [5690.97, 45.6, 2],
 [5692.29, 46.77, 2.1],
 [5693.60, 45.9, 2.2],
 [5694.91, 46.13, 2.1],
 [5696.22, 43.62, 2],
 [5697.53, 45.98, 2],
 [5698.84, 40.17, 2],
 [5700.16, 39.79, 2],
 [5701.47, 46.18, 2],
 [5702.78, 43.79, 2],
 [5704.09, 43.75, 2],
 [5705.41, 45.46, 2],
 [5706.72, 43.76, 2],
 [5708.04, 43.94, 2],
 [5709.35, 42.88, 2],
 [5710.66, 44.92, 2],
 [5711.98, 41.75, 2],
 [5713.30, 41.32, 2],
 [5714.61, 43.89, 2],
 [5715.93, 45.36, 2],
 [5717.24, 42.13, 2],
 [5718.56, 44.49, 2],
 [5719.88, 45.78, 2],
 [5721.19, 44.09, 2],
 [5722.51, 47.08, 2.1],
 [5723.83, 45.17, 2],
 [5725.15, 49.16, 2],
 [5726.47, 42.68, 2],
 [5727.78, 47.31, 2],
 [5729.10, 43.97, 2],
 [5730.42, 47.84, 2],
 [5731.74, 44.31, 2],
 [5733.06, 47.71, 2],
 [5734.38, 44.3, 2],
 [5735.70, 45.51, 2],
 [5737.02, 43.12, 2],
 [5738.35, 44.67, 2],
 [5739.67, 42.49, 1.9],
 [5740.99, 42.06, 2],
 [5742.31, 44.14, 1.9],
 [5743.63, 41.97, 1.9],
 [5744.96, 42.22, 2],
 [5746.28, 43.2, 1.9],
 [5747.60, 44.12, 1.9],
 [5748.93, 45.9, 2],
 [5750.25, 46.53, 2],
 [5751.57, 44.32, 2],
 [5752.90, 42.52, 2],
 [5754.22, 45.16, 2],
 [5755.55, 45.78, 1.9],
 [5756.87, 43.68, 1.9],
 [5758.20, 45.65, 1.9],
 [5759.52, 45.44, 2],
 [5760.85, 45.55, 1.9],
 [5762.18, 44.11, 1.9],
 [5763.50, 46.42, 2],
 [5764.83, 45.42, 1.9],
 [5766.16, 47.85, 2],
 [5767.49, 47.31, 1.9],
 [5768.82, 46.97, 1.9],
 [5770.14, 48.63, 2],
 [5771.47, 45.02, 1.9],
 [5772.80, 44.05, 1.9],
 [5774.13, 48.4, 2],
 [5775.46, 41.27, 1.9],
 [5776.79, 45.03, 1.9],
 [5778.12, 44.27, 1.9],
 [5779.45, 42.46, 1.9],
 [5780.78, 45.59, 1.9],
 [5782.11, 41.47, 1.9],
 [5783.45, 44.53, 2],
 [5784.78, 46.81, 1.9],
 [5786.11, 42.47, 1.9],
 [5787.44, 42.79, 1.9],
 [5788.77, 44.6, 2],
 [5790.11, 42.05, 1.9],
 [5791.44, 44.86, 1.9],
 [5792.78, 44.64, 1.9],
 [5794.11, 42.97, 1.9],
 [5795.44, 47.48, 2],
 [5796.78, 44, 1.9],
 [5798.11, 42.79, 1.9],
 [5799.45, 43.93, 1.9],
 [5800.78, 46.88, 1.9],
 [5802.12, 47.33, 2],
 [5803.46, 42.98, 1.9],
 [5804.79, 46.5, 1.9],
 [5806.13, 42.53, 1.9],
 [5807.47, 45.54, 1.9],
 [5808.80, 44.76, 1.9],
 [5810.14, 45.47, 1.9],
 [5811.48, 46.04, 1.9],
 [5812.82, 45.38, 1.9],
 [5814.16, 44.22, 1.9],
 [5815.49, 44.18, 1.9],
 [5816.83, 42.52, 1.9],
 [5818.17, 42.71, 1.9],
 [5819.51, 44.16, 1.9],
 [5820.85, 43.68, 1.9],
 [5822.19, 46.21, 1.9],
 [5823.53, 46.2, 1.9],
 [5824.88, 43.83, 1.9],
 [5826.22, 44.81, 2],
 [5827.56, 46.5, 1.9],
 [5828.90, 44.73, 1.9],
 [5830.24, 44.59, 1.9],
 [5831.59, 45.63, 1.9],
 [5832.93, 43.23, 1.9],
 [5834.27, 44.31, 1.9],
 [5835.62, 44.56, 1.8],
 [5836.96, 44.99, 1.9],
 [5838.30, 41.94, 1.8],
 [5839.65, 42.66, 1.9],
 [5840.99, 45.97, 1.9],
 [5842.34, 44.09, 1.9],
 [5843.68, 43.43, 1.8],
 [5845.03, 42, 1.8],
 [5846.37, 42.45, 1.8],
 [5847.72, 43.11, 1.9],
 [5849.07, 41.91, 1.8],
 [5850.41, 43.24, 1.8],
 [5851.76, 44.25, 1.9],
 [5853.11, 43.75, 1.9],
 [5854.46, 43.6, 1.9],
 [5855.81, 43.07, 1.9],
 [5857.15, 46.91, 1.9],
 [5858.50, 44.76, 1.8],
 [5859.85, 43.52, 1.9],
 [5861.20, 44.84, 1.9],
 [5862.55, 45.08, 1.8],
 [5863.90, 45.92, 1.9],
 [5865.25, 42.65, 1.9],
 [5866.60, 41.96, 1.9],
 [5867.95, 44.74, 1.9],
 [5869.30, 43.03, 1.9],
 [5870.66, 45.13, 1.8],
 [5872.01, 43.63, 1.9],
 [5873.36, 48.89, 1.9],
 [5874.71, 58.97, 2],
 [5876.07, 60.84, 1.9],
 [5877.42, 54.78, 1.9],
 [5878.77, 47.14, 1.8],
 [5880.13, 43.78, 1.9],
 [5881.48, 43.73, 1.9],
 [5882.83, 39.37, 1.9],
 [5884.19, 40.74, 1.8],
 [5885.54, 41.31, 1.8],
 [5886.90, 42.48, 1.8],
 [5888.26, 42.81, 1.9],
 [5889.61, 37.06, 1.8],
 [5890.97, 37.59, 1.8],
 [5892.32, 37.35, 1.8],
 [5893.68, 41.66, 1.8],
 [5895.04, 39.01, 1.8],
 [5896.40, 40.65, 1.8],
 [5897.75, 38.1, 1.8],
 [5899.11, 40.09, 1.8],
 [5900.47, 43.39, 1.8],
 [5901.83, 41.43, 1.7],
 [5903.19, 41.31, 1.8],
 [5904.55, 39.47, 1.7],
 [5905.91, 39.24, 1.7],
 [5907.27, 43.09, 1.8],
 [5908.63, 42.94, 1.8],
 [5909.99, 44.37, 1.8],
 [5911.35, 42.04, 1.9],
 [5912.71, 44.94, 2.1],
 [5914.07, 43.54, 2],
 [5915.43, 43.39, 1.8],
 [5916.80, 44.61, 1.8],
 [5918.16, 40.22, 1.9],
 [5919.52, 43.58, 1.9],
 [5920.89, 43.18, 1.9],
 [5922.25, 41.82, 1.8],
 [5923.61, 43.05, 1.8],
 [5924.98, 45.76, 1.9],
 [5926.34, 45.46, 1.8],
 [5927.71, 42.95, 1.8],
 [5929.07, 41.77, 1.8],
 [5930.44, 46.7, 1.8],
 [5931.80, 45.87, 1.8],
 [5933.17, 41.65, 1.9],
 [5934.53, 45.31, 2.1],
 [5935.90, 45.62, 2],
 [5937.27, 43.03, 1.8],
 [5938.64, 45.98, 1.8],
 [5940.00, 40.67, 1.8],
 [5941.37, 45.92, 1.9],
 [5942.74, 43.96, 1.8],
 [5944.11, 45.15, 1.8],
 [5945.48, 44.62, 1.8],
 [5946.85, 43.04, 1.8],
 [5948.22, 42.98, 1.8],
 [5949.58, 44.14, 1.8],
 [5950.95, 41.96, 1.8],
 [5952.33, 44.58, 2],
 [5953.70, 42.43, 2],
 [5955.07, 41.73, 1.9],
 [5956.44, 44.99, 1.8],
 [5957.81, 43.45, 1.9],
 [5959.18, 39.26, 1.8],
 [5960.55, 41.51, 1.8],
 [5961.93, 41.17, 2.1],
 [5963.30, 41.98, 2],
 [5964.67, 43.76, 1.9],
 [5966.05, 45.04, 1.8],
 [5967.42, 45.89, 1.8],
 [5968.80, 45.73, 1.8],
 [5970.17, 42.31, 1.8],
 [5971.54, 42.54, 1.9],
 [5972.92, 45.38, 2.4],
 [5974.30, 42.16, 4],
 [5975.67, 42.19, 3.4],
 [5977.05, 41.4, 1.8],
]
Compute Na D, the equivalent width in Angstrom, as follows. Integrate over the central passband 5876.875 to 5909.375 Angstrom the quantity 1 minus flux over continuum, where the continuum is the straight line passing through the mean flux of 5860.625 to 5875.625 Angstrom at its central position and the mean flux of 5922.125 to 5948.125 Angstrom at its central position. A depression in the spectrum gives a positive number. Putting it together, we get 2.7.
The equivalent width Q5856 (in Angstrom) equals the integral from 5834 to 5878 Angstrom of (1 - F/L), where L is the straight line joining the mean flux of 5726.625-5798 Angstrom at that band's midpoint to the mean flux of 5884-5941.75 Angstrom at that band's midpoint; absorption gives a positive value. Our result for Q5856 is -2.1 Angstrom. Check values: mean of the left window 44.7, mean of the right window 42.4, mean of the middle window 45.3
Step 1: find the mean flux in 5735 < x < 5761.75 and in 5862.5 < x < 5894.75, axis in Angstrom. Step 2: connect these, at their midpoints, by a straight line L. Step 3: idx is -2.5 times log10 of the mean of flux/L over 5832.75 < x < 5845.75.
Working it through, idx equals 0.02 mag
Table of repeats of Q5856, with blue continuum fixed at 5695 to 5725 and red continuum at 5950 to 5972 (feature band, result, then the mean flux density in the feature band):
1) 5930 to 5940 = -0.3 Angstrom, 44.6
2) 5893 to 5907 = 0.9 Angstrom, 40.5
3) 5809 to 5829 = -0.5 Angstrom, 44.7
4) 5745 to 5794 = -1.1 Angstrom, 44.8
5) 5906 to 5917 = 0.0 Angstrom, 43.3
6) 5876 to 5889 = -0.5 Angstrom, 45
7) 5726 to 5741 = -0.3 Angstrom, 44.8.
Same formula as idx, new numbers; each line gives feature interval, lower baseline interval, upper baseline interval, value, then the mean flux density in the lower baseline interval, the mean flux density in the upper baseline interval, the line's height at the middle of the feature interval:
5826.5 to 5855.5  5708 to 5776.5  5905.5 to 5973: 0.01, 44.8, 43.5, 44.1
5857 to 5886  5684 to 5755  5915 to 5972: -0.05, 44.5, 43.5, 43.8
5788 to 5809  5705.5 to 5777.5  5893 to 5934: -0.01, 44.8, 42.5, 44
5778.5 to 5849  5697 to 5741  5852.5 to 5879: 0.04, 44.3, 46.7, 45.8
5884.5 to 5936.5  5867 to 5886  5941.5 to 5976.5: 0.08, 46.9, 43.3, 45.4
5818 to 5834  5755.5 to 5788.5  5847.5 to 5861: -0.01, 45.1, 43.9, 44.3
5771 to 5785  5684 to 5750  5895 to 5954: -0.01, 44.4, 43.1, 44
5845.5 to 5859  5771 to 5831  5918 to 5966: 0.01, 44.5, 43.5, 44.1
